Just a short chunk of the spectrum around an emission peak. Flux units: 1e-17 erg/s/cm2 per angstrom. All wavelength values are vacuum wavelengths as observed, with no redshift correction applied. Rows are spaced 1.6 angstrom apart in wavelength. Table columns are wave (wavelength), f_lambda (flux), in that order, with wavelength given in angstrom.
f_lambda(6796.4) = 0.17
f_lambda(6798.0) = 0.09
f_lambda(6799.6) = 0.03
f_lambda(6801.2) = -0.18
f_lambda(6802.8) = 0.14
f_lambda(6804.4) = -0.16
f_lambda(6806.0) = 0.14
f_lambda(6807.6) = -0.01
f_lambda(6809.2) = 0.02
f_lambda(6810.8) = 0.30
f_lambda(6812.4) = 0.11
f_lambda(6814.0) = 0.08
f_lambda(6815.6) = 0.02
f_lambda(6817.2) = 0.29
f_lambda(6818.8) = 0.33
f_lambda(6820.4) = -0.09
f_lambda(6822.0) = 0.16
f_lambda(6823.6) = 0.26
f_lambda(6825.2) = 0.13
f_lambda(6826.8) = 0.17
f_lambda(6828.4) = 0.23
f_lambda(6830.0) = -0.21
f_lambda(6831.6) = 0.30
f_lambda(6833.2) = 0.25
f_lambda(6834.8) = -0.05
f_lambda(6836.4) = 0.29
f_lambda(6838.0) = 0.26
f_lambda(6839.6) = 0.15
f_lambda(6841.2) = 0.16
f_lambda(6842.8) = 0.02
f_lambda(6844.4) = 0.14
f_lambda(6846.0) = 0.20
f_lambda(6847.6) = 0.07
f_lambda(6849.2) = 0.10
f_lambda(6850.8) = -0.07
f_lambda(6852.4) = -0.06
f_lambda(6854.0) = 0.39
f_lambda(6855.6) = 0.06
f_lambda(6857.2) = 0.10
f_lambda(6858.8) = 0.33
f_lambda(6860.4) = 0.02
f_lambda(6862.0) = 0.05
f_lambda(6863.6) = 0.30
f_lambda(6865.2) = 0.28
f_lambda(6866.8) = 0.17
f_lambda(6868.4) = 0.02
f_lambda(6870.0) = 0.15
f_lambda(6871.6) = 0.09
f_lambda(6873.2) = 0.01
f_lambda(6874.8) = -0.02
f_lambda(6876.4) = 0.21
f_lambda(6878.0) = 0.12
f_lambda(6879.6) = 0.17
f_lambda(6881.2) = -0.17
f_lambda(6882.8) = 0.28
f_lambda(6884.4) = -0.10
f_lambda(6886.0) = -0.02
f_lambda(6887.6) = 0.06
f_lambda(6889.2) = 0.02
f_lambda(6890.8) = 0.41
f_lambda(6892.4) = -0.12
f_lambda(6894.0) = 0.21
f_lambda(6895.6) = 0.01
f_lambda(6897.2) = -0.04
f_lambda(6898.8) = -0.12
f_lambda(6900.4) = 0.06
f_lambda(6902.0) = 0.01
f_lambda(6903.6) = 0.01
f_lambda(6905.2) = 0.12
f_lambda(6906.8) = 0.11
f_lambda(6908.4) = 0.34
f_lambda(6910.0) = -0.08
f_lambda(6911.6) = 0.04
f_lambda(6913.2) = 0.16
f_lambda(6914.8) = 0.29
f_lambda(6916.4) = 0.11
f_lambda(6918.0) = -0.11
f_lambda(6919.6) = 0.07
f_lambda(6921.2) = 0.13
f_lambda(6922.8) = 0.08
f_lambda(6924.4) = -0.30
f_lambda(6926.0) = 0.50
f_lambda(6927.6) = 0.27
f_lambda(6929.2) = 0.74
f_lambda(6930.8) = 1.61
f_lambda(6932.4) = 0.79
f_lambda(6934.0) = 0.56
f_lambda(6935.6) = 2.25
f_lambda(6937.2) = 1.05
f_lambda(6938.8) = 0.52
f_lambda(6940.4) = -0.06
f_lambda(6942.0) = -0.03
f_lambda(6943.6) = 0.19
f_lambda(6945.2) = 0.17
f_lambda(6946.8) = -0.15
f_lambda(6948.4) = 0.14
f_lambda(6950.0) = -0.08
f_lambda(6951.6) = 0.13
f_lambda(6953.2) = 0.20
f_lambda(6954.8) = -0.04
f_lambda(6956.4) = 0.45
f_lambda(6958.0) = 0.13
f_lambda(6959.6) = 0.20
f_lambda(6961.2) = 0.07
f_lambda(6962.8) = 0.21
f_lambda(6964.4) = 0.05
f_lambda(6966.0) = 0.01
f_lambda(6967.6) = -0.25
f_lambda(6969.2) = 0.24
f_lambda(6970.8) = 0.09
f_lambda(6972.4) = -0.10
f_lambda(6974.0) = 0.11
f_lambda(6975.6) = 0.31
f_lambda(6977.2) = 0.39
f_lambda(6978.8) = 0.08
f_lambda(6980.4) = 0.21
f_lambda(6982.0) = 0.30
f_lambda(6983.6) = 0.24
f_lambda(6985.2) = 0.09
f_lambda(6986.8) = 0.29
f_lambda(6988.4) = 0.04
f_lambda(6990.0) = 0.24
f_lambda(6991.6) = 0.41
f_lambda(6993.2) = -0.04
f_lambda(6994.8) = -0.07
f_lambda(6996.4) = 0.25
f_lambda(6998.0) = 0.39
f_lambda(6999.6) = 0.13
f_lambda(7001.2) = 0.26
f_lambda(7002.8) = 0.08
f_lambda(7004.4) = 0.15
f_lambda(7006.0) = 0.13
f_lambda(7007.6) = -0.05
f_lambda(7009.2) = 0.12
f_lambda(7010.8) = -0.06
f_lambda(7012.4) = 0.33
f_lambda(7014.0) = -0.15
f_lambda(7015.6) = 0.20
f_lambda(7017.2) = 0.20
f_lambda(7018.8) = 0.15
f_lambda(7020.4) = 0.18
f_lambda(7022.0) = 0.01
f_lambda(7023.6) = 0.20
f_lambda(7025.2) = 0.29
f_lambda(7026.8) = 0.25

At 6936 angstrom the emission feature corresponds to [O II] 3727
